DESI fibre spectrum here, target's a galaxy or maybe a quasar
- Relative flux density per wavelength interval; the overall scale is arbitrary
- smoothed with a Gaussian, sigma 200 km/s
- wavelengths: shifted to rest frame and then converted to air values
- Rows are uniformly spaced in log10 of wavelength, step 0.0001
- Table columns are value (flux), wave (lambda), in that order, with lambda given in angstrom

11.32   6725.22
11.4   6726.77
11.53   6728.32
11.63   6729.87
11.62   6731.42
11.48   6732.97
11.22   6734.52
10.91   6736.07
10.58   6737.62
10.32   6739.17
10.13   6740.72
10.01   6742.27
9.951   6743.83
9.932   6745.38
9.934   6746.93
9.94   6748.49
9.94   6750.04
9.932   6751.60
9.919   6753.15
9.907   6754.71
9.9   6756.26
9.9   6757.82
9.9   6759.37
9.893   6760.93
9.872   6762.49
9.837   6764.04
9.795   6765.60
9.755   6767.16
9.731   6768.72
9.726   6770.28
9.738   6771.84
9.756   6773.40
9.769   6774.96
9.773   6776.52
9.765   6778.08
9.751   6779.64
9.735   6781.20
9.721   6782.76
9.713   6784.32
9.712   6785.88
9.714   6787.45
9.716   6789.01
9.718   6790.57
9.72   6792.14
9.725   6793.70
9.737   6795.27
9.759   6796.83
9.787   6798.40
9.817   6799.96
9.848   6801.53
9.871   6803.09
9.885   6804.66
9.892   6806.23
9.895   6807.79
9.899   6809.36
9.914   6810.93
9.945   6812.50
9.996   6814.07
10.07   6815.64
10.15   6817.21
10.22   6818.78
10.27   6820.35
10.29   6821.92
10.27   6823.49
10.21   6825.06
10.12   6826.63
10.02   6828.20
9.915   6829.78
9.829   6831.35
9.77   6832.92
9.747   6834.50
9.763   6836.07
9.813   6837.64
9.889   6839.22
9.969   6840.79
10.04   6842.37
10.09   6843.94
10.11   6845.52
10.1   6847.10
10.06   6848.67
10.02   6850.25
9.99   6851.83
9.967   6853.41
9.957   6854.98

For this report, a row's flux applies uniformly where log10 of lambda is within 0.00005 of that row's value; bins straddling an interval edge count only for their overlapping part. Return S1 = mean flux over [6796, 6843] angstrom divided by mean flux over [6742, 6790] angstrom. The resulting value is 1.01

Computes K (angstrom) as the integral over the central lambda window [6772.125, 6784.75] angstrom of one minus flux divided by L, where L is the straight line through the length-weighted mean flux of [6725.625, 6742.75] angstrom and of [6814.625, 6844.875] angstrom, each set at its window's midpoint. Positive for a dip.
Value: 1.0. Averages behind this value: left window 11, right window 10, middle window 9.75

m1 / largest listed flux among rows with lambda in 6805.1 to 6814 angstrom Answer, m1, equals 9.945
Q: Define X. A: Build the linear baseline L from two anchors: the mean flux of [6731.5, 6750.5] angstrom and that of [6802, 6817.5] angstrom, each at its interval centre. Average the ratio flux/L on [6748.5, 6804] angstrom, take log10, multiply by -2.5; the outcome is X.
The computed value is 0.041 mag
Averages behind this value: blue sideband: 10.4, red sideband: 9.94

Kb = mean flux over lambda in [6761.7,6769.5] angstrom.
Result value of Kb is 9.8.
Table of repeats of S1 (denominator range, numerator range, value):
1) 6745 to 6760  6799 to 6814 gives 1.00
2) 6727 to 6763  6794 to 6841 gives 0.96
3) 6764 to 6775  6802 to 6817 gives 1.02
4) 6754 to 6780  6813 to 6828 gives 1.04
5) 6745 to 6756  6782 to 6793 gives 0.98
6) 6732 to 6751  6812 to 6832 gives 0.97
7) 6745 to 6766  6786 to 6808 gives 0.99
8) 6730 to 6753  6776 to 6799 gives 0.93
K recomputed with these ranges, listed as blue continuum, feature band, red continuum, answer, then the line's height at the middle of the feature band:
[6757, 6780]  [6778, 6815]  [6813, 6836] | 0.5 angstrom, 9.92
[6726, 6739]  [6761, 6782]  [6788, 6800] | 1.1 angstrom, 10.3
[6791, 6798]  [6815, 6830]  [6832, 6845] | -0.5 angstrom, 9.83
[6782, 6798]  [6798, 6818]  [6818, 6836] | -0.1 angstrom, 9.88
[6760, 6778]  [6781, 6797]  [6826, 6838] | 0.1 angstrom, 9.81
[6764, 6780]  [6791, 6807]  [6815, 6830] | 0.3 angstrom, 9.97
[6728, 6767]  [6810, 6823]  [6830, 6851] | -0.1 angstrom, 10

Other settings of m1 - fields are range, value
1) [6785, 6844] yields 10.29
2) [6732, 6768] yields 11.48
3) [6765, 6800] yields 9.817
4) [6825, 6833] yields 10.21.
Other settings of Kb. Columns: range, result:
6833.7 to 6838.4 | 9.78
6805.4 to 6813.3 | 9.91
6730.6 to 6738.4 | 11.2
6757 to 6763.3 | 9.9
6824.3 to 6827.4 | 10.2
